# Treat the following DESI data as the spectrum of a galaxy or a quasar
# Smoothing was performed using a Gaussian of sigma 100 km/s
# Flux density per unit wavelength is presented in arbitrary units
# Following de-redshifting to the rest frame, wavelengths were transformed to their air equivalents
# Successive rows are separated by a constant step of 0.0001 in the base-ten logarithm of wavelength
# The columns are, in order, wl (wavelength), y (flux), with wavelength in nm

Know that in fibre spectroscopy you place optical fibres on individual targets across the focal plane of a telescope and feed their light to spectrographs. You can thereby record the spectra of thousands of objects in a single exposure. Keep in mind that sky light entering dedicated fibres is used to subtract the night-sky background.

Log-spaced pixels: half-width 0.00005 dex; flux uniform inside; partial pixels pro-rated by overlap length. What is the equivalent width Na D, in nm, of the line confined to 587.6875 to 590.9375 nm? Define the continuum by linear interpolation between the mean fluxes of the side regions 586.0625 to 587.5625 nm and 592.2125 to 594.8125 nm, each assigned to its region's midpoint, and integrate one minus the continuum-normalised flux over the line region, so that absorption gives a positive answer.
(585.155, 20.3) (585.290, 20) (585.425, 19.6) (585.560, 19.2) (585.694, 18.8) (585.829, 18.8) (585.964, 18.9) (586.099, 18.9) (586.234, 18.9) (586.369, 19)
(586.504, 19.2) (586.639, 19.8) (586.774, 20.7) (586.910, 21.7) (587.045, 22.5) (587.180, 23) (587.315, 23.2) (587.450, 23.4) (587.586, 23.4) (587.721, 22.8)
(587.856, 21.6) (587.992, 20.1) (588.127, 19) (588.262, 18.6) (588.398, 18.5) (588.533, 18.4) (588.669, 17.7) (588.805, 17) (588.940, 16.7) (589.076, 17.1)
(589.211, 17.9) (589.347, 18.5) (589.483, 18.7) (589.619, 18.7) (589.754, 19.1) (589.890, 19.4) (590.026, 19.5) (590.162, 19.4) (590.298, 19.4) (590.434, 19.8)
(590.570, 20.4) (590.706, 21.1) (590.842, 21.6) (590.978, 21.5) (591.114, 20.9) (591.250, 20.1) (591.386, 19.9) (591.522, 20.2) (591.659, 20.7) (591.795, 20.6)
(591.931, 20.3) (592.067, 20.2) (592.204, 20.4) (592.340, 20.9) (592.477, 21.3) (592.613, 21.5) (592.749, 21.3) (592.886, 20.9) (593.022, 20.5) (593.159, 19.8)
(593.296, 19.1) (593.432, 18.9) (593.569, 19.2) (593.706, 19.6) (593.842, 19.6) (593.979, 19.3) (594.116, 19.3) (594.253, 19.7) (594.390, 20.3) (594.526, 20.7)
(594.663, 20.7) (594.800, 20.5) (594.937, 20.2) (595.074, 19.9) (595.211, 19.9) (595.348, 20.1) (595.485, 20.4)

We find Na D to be 0.24 nm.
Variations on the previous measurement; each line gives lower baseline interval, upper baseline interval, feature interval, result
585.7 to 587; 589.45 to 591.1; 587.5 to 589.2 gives 0.044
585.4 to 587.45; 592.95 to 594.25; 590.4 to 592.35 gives -0.084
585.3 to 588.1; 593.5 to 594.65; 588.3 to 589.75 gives 0.169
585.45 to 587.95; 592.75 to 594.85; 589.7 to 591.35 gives 0.009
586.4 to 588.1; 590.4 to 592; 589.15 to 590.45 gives 0.122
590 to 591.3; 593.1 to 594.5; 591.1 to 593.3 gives -0.063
